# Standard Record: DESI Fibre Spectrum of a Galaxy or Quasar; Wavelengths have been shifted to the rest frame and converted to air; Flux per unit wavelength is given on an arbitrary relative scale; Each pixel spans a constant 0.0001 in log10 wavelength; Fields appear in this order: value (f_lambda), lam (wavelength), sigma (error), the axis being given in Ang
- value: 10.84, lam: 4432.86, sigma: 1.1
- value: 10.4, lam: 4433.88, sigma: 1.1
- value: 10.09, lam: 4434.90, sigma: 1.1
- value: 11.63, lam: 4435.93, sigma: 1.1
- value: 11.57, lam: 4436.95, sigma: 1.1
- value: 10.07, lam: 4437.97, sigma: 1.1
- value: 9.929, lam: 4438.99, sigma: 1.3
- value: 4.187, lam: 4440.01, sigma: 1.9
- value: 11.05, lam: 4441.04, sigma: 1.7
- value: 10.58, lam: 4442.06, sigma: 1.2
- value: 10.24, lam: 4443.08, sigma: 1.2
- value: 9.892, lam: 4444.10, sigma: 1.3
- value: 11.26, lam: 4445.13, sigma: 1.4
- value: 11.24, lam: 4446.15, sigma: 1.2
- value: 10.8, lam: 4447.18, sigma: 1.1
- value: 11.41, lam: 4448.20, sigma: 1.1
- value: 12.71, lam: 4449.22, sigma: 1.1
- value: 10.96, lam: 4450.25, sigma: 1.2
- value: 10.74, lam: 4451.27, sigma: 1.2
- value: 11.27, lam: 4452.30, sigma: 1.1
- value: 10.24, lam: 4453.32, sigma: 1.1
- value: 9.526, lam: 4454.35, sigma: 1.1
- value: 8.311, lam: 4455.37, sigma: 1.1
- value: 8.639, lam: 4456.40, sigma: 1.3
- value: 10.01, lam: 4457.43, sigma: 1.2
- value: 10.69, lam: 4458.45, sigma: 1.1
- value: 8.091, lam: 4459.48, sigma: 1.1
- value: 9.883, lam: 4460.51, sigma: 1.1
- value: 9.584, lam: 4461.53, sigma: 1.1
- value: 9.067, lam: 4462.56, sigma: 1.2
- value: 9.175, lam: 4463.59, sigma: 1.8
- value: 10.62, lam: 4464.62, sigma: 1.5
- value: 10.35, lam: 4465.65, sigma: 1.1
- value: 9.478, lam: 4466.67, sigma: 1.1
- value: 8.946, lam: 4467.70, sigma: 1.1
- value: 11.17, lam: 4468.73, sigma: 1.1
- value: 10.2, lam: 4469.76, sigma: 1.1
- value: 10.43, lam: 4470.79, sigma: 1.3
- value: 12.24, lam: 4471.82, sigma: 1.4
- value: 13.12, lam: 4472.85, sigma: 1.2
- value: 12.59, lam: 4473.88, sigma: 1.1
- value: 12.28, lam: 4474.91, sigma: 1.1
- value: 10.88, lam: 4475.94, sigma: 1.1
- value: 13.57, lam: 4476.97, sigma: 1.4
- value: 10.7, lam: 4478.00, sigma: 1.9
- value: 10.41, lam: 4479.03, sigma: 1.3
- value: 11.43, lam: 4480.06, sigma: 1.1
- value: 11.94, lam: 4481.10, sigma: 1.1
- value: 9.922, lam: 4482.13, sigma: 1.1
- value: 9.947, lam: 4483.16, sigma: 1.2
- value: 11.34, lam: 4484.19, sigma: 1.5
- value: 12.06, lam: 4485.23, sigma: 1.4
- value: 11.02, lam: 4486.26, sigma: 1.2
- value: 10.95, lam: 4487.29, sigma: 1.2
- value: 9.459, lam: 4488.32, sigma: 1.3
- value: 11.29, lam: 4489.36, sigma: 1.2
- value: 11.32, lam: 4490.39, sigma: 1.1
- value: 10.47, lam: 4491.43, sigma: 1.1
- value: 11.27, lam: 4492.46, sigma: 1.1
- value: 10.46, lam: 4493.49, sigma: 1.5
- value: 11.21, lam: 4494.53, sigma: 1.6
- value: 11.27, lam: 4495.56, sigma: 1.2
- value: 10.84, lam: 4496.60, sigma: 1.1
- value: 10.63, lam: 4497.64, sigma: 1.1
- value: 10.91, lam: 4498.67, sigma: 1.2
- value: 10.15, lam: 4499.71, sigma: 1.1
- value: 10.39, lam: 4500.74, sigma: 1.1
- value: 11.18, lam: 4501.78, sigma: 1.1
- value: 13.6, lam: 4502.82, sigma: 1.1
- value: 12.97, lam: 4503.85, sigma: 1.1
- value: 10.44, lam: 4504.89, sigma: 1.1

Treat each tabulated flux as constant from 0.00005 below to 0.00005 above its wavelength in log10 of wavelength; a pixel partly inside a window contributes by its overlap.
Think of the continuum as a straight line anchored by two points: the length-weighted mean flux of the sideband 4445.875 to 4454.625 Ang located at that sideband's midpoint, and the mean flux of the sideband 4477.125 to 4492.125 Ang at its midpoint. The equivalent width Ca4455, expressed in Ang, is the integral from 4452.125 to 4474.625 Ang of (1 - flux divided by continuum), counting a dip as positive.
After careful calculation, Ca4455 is 1.67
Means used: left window 11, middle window 10.2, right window 10.9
